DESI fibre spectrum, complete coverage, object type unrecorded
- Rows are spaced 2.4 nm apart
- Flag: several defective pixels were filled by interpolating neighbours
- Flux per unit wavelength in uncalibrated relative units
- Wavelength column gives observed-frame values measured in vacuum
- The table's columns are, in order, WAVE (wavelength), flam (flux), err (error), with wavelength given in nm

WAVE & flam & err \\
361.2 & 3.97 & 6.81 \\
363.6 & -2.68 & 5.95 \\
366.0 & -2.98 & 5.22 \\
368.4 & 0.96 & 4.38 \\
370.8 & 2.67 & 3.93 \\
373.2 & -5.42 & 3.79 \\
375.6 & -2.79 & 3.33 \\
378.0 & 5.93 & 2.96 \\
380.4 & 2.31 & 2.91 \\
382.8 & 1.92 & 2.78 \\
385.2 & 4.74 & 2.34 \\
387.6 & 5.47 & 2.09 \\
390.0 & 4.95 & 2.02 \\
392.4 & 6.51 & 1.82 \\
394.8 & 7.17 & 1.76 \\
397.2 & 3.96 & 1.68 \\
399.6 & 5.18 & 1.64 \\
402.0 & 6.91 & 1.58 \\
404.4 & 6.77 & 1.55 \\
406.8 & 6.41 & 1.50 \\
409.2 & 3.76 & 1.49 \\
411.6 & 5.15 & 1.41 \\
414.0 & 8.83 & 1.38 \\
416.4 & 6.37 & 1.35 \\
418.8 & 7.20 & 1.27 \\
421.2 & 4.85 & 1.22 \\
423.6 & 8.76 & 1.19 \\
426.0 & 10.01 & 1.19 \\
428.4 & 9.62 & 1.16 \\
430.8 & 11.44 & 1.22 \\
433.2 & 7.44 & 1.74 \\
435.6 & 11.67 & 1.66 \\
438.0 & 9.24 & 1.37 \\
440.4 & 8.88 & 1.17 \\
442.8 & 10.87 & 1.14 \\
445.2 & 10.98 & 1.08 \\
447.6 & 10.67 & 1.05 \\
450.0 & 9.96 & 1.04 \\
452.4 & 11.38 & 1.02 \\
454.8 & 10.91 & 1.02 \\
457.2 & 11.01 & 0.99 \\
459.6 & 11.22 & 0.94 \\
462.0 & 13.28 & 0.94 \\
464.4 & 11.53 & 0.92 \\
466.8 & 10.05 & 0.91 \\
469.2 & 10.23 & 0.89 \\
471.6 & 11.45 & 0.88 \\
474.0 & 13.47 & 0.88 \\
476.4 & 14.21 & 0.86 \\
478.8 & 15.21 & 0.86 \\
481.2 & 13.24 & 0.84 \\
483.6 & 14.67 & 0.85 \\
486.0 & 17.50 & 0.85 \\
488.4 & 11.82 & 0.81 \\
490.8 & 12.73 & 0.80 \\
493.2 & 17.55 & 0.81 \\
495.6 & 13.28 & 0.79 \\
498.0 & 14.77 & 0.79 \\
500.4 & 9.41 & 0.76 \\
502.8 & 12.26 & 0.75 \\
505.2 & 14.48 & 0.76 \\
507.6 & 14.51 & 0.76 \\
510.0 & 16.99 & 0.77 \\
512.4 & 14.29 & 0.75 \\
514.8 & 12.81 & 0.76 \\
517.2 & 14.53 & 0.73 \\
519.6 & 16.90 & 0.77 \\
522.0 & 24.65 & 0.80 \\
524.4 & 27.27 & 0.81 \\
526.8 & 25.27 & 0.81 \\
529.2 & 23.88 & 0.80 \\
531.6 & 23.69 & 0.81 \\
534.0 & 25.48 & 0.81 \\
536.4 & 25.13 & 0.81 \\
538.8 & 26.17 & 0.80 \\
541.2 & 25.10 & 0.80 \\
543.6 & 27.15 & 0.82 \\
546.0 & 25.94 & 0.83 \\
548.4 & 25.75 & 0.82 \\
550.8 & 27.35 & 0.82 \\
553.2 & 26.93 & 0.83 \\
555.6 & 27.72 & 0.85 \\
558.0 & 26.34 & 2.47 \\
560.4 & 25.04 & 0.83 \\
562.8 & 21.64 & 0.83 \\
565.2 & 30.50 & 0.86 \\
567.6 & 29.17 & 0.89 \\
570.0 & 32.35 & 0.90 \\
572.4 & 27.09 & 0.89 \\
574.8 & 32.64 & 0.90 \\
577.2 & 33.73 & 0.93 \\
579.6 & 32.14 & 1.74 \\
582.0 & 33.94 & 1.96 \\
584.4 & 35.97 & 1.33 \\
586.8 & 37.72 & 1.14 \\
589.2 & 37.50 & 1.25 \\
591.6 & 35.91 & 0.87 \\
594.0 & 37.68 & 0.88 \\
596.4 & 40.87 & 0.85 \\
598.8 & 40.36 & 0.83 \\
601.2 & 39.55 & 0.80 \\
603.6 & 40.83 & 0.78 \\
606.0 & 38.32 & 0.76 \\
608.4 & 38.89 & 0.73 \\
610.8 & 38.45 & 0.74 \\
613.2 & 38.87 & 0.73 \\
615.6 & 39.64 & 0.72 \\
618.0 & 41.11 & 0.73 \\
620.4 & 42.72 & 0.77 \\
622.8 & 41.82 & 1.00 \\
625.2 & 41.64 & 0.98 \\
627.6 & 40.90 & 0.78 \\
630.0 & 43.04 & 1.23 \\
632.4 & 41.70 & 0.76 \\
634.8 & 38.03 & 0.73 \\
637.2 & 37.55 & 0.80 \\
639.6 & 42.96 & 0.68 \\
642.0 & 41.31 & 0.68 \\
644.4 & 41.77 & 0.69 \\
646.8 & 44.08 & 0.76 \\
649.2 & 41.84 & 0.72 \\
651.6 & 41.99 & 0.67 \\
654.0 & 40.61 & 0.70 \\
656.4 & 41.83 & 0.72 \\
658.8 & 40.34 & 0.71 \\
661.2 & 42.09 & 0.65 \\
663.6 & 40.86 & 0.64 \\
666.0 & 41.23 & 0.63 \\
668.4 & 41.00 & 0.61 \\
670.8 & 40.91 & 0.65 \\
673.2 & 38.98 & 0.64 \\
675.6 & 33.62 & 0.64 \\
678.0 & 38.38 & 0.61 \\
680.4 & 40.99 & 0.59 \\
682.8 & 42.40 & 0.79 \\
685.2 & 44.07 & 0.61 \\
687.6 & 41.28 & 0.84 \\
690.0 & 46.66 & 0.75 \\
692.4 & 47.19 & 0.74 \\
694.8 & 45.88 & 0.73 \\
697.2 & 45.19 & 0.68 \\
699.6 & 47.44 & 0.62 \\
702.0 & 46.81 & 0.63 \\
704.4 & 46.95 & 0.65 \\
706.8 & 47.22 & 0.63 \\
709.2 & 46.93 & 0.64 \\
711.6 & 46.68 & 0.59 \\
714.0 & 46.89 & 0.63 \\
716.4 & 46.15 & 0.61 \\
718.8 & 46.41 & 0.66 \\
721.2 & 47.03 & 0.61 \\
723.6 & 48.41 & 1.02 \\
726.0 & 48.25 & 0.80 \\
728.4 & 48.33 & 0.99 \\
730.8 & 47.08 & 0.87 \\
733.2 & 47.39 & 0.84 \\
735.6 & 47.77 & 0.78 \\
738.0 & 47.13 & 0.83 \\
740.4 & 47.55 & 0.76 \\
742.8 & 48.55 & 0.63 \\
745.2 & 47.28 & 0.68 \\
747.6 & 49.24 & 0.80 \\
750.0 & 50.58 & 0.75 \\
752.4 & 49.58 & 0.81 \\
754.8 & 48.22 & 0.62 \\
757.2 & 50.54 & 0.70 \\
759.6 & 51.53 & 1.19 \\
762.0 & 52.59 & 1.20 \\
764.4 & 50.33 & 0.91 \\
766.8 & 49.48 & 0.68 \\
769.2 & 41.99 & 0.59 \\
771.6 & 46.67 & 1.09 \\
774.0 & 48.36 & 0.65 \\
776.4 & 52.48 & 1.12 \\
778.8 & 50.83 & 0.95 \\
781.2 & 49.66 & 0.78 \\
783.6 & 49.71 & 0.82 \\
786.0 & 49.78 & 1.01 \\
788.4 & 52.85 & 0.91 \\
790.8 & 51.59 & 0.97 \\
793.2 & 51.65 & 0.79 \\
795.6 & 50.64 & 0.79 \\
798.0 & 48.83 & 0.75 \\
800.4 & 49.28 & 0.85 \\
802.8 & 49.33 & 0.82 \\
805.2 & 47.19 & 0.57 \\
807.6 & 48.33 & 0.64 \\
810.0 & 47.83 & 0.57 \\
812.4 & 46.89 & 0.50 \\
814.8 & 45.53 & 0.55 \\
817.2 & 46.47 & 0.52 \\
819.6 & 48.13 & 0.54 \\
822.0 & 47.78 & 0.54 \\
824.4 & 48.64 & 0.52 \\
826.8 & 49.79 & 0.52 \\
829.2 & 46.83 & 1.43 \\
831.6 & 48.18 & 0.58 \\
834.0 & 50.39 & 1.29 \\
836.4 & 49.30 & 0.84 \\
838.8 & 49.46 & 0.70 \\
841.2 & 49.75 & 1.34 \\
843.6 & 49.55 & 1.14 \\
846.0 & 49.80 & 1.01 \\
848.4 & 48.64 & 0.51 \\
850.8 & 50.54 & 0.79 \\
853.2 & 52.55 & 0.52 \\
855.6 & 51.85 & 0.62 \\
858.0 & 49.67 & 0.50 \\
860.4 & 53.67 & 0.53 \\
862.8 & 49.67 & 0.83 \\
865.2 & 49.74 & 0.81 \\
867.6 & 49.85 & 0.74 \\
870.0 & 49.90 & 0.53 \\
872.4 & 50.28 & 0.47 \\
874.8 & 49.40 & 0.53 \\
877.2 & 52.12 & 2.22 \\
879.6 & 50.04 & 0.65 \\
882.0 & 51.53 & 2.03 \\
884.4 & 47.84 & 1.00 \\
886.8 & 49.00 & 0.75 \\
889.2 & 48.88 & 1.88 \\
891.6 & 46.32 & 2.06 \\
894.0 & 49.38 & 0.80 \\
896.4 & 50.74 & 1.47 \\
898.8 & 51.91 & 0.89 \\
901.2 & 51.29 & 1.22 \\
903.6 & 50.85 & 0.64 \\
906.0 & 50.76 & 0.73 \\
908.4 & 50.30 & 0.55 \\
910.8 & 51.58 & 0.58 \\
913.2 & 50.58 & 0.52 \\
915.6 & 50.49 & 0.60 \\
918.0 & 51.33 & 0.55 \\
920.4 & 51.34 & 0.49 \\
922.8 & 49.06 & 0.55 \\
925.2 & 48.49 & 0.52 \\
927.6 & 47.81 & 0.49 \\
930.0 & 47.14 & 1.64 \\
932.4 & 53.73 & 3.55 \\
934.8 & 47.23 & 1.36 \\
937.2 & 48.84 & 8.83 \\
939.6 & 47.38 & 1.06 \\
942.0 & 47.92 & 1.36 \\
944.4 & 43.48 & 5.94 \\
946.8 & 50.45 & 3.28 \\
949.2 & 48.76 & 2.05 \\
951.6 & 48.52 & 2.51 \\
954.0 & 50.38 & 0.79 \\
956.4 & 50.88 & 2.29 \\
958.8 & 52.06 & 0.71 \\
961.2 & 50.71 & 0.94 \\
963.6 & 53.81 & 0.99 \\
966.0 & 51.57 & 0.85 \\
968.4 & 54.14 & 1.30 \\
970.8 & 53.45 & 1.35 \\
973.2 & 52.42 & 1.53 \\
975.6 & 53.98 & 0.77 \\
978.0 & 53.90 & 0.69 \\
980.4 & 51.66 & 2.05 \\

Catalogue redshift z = 0.31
